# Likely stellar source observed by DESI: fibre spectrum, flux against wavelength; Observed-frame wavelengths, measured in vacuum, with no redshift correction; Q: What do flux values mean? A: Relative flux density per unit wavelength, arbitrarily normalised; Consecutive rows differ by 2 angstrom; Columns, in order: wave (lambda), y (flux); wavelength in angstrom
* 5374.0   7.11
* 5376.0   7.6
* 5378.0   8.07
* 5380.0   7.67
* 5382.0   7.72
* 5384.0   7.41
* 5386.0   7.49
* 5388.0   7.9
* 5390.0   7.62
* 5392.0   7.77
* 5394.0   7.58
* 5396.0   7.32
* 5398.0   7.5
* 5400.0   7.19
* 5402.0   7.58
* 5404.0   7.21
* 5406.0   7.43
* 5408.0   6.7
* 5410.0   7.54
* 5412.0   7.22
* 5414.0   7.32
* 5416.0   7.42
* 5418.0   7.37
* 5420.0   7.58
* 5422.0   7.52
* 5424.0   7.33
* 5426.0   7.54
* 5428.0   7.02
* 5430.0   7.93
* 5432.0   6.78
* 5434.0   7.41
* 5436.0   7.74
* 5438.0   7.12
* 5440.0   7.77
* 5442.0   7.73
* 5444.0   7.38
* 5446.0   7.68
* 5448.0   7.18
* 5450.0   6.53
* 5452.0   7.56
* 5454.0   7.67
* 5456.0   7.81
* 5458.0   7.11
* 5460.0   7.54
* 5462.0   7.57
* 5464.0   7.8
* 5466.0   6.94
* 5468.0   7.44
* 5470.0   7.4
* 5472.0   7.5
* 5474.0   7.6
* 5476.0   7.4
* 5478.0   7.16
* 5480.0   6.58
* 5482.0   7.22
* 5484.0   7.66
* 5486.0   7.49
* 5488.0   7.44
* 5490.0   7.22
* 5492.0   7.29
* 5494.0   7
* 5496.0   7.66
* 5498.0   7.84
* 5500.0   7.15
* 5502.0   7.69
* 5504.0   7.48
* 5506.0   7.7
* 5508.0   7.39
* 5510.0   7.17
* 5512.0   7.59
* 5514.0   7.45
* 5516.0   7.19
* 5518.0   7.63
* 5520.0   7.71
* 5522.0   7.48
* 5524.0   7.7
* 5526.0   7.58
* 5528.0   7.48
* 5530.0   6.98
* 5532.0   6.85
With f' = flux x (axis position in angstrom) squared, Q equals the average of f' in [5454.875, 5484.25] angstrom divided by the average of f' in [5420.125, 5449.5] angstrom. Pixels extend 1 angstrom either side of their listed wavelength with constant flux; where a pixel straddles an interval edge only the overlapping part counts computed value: 1.01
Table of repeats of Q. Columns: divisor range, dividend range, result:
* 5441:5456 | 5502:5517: 1.03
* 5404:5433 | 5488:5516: 1.04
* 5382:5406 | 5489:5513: 1.03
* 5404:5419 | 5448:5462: 1.03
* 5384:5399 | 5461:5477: 1.01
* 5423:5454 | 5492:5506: 1.03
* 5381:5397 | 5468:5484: 0.99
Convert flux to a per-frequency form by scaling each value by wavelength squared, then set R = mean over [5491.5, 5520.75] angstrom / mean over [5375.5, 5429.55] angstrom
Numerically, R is 1.0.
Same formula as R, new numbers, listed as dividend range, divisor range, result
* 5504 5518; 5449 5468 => 1.02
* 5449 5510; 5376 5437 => 1.02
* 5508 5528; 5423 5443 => 1.04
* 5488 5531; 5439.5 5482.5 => 1.03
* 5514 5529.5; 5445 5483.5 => 1.04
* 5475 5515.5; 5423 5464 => 1.01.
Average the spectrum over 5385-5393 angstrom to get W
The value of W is 7.7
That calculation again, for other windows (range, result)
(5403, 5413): 7.22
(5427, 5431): 7.47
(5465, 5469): 7.19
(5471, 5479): 7.42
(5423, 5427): 7.44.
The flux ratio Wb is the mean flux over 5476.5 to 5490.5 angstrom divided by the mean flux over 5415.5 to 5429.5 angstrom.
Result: 1.0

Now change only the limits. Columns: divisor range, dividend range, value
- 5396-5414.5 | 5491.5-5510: 1.02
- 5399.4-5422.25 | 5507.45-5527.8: 1.02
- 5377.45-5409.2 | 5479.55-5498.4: 0.98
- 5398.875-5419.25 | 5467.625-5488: 1.01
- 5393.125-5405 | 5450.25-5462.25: 1.01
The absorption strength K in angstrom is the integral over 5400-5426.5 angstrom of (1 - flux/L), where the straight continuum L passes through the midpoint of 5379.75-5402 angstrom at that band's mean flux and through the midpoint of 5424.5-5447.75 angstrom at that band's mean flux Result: 0.5 angstrom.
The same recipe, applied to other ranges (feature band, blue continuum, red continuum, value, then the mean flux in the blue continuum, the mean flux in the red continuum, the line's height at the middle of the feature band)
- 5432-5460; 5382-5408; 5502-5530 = 0.25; 7.48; 7.49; 7.48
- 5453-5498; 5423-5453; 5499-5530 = 0.18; 7.38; 7.48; 7.43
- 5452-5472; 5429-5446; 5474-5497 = -0.24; 7.49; 7.3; 7.39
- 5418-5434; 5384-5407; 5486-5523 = 0.22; 7.5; 7.45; 7.49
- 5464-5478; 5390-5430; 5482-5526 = 0.09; 7.4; 7.47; 7.44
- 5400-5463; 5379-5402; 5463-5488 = 0.57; 7.56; 7.35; 7.46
